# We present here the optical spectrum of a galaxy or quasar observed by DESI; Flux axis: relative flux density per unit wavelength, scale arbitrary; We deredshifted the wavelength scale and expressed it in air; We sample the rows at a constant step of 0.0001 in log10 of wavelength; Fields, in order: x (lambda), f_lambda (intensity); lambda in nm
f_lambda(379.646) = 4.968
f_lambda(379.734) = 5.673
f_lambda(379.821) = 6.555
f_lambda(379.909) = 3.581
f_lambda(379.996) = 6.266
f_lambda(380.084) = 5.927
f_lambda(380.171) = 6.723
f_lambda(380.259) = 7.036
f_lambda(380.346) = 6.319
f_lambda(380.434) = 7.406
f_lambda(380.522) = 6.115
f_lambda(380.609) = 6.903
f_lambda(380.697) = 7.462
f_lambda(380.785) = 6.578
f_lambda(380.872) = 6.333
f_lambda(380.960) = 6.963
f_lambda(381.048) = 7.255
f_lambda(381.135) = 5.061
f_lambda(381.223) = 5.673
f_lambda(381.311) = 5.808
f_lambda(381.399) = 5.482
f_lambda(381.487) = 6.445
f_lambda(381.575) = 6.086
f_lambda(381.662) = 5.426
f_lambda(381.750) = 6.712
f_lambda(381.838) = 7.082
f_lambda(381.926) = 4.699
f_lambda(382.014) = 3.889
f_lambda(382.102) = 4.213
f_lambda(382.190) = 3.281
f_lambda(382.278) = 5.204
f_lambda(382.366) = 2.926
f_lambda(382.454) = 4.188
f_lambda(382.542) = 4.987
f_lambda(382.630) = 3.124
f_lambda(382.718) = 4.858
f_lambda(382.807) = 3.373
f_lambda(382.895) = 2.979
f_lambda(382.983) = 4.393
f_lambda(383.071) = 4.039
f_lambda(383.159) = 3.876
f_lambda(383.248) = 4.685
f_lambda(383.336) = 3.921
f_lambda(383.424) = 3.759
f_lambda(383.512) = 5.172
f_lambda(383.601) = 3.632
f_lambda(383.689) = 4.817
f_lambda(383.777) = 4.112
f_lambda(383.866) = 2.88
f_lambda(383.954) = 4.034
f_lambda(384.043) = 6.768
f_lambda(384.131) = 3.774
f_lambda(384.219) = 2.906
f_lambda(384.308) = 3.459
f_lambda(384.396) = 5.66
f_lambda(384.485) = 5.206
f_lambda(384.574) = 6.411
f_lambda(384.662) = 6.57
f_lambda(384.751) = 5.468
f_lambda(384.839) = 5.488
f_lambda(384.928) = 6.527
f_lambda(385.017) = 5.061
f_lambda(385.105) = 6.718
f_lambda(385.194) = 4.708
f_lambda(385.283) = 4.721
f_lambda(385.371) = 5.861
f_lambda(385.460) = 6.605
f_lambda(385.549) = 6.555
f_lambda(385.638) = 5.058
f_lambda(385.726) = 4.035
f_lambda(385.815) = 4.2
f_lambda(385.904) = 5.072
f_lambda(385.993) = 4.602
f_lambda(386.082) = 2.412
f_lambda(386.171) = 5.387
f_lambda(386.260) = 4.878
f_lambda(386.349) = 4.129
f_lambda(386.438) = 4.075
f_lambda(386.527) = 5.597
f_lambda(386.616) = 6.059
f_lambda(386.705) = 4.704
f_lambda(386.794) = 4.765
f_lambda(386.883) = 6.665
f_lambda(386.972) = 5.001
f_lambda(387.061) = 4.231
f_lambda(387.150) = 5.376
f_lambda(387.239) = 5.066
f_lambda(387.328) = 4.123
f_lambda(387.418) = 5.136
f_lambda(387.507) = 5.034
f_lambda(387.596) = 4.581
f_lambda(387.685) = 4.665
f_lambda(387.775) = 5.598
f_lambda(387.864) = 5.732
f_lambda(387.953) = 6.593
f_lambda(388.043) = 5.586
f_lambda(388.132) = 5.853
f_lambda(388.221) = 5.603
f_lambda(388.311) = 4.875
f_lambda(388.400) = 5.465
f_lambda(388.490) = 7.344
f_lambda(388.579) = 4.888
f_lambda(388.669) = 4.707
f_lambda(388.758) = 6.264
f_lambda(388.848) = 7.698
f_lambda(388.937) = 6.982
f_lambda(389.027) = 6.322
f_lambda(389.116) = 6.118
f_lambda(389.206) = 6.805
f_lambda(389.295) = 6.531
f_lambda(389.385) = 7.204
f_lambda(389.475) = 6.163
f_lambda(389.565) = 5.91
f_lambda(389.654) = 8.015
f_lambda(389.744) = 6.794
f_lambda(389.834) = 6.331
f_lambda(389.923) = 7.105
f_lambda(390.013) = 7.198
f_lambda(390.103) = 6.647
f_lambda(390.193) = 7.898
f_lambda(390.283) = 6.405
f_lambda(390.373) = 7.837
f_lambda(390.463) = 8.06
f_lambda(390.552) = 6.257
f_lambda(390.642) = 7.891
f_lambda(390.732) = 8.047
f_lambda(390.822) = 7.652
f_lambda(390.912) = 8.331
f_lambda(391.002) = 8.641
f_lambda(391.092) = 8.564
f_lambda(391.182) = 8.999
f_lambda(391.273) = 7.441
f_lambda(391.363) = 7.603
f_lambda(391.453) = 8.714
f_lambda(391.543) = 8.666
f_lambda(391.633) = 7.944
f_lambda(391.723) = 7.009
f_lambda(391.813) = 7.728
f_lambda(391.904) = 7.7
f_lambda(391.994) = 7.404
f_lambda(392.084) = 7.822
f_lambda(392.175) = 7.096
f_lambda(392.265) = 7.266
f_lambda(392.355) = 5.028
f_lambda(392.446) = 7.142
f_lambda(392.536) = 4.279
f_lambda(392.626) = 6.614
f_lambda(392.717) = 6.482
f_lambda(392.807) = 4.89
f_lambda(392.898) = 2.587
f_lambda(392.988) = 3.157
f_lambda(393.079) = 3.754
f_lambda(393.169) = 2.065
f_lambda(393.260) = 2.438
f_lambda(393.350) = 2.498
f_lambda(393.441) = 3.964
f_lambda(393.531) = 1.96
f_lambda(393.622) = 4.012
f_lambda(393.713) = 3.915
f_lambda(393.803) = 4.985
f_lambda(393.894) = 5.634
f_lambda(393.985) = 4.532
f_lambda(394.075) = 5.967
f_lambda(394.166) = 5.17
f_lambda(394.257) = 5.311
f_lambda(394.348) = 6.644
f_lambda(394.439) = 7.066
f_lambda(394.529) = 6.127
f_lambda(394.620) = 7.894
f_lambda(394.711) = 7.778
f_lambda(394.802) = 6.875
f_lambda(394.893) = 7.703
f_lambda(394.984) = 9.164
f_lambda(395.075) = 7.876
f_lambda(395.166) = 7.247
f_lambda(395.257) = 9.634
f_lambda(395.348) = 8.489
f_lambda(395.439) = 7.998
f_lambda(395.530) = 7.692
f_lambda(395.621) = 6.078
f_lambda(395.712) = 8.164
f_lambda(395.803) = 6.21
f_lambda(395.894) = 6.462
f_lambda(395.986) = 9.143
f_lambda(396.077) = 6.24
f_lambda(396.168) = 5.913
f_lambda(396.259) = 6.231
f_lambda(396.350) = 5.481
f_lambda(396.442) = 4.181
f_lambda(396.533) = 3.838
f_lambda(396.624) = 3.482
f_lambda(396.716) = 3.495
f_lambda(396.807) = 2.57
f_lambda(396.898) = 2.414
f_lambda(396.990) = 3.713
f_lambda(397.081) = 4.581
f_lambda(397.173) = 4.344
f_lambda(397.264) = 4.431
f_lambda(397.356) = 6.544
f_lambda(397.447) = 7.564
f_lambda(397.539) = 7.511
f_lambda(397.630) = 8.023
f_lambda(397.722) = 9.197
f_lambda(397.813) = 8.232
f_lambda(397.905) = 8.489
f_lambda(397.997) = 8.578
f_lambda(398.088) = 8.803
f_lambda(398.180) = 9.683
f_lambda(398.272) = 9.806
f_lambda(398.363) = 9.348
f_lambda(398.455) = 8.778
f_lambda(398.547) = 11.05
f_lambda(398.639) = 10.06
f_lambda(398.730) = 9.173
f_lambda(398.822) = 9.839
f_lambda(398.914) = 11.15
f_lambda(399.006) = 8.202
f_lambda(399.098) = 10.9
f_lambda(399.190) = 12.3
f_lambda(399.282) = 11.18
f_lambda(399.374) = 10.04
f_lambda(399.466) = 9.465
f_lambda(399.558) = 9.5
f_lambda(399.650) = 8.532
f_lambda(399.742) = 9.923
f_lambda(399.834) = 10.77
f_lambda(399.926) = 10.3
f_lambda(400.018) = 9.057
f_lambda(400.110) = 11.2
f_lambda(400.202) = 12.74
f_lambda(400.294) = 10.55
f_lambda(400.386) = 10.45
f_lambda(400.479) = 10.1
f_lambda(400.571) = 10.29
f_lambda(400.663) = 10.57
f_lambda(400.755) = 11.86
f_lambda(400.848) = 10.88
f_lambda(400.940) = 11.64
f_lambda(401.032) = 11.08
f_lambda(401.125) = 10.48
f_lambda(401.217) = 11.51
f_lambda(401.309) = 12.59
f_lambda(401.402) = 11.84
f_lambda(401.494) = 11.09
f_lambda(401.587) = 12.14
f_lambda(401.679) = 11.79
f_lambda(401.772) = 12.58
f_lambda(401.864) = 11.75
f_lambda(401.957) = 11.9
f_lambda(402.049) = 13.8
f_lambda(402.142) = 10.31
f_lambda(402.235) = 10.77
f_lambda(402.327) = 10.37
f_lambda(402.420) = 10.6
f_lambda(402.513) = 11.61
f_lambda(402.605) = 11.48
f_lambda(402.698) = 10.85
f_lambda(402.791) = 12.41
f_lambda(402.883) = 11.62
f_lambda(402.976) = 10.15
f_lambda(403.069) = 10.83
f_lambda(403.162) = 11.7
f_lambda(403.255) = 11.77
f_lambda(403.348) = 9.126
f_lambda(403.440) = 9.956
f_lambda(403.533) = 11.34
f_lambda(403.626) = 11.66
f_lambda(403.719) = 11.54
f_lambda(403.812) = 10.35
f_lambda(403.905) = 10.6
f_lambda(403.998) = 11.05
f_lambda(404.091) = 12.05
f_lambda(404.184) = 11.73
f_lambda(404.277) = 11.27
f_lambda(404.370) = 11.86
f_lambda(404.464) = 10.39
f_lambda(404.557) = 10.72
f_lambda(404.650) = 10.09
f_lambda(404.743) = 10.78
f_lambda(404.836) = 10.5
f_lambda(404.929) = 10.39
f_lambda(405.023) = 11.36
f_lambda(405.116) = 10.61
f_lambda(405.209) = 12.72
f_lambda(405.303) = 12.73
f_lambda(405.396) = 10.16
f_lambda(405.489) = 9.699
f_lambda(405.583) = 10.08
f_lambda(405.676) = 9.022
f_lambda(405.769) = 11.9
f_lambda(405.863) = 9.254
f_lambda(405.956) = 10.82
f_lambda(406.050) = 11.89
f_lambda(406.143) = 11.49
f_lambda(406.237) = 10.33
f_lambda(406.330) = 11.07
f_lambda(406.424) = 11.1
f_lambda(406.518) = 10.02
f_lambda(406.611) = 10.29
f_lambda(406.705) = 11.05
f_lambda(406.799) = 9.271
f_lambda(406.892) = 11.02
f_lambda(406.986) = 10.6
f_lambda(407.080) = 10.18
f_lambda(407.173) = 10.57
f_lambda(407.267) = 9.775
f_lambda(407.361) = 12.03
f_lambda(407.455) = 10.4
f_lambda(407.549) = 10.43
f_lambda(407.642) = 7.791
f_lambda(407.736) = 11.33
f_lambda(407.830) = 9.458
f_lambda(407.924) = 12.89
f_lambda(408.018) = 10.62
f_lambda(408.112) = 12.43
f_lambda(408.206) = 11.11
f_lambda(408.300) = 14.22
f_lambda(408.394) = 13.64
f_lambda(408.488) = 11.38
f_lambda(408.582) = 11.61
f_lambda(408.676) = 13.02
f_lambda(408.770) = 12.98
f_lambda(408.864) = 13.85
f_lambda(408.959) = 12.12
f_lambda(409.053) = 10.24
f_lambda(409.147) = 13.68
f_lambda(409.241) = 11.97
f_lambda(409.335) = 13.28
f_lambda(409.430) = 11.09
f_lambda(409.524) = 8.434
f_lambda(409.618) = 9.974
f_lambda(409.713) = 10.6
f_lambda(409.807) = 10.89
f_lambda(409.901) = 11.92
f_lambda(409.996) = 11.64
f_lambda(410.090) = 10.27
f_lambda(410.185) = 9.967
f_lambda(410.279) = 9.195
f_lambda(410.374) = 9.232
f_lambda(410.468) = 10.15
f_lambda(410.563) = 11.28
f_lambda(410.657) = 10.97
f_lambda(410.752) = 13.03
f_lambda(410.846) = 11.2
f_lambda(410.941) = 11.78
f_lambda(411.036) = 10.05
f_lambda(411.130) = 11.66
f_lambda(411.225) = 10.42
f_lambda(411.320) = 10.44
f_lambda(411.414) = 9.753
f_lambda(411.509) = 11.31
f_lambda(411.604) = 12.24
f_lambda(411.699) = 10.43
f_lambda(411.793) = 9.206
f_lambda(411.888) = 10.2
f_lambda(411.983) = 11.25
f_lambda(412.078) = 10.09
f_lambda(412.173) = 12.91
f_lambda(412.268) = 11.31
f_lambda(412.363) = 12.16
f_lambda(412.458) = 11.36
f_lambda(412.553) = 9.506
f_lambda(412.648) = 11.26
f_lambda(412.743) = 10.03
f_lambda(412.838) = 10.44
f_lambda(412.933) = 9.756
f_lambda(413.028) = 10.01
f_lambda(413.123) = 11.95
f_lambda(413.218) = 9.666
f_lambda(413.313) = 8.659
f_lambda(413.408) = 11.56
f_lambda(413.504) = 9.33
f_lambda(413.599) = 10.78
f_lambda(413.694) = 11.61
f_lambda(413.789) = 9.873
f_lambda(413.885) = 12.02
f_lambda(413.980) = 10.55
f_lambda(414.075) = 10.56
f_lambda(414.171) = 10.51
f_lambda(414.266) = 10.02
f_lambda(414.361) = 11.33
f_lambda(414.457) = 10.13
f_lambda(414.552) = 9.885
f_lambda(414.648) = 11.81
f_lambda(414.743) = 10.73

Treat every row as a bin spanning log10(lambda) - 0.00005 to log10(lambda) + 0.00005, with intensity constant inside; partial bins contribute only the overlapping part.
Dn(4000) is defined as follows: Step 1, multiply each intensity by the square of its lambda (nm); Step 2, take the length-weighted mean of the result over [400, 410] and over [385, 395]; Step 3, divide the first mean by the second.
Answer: 2.02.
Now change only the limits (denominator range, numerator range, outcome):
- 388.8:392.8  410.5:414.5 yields 1.66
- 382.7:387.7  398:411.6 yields 2.51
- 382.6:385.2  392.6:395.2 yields 1.21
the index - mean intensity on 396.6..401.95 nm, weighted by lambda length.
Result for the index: 9.33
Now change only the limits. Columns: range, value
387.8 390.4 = 6.43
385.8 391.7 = 6.25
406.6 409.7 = 11.3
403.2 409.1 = 11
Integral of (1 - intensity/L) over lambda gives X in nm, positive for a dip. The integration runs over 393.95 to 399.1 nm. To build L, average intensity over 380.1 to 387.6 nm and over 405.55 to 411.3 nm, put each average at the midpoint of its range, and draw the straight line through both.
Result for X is 0.68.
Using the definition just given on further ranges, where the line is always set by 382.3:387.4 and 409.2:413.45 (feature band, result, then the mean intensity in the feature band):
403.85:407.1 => -0.477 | 10.8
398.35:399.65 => -0.339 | 10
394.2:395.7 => -0.092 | 7.47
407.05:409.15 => -0.311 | 11.5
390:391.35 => -0.371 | 7.73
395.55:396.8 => 0.273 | 5.7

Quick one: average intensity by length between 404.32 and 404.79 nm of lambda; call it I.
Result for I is 10.8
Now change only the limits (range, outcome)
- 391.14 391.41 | 7.99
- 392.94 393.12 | 3.43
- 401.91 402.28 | 11.7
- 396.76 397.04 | 2.94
